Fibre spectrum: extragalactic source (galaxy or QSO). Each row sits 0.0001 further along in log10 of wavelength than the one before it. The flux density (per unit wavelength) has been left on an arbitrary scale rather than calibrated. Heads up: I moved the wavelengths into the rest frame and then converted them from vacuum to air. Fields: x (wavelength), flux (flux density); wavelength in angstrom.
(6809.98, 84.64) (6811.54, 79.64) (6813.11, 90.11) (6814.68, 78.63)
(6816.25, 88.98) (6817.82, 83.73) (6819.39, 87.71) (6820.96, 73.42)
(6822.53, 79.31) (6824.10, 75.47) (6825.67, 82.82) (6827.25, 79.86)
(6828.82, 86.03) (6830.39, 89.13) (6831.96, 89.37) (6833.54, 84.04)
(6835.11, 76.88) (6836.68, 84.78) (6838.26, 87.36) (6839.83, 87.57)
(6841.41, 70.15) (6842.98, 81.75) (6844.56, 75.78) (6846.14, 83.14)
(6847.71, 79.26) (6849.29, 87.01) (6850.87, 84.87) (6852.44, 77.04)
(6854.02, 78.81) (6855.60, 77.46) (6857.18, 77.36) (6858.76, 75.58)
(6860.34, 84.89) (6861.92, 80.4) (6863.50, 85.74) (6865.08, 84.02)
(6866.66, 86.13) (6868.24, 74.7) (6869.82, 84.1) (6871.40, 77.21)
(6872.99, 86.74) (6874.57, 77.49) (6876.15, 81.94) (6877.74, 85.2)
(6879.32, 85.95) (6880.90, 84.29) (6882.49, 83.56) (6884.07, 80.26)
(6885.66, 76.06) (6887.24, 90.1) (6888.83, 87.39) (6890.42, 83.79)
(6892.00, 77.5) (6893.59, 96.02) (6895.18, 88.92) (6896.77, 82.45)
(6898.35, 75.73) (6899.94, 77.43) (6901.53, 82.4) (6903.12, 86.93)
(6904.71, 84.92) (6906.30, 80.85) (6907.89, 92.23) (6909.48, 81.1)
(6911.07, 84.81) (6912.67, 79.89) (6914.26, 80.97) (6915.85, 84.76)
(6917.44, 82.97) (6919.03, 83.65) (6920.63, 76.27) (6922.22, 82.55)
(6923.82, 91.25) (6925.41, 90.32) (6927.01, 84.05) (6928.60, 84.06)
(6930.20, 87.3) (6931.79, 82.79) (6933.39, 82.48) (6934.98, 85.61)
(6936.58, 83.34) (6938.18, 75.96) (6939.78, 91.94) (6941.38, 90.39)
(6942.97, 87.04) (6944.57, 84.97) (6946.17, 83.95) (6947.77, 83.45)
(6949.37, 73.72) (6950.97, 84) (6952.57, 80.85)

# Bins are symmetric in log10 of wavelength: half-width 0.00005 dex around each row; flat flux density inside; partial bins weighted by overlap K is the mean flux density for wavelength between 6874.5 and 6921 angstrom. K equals 83.3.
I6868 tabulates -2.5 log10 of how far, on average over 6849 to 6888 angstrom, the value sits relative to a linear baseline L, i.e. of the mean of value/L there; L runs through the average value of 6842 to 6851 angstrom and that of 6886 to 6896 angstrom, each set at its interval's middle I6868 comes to 0.03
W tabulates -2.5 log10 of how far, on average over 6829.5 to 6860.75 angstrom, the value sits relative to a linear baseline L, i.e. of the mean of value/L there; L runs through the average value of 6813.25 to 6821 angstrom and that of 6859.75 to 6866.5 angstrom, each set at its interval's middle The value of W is 0.03 mag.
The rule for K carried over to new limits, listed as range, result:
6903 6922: 83.1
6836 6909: 82.5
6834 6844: 81.4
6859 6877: 81.9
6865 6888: 82.5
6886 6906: 84.2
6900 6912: 84.2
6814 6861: 81.6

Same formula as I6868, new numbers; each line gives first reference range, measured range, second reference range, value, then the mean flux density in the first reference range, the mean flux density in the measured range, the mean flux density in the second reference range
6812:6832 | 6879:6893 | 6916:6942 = 0.01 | 83.1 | 83.3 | 84.6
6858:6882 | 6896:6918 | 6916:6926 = 0.01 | 82.3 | 82.7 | 84.4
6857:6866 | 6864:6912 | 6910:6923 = -0.02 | 81.7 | 83.3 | 82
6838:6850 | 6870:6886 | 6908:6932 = 0.01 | 81.2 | 82.1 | 84.1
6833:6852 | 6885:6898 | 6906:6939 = -0.03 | 81.8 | 85.1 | 83.7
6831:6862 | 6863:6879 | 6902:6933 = 0.00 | 81.2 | 82.4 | 84.2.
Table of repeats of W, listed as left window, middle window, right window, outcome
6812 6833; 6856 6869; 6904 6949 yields 0.04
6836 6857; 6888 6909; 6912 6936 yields -0.02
